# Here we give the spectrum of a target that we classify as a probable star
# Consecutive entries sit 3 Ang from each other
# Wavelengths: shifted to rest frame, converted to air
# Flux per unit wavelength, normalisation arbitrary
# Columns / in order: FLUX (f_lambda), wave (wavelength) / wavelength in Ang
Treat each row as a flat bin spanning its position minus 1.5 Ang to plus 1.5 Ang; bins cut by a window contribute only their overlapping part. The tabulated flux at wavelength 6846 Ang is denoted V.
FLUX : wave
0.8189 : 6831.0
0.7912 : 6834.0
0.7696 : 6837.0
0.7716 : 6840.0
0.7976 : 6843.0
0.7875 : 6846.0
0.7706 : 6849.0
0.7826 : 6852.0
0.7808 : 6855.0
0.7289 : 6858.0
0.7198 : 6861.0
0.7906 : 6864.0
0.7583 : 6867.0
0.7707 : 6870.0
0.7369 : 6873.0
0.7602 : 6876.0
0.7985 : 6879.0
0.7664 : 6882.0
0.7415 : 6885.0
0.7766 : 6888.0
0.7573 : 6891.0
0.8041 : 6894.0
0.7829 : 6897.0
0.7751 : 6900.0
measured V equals 0.7875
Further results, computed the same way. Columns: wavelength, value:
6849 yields 0.7706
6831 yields 0.8189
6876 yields 0.7602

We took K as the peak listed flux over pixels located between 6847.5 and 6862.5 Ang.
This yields 0.7826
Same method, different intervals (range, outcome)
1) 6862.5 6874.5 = 0.7906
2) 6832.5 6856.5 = 0.7976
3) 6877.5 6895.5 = 0.8041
